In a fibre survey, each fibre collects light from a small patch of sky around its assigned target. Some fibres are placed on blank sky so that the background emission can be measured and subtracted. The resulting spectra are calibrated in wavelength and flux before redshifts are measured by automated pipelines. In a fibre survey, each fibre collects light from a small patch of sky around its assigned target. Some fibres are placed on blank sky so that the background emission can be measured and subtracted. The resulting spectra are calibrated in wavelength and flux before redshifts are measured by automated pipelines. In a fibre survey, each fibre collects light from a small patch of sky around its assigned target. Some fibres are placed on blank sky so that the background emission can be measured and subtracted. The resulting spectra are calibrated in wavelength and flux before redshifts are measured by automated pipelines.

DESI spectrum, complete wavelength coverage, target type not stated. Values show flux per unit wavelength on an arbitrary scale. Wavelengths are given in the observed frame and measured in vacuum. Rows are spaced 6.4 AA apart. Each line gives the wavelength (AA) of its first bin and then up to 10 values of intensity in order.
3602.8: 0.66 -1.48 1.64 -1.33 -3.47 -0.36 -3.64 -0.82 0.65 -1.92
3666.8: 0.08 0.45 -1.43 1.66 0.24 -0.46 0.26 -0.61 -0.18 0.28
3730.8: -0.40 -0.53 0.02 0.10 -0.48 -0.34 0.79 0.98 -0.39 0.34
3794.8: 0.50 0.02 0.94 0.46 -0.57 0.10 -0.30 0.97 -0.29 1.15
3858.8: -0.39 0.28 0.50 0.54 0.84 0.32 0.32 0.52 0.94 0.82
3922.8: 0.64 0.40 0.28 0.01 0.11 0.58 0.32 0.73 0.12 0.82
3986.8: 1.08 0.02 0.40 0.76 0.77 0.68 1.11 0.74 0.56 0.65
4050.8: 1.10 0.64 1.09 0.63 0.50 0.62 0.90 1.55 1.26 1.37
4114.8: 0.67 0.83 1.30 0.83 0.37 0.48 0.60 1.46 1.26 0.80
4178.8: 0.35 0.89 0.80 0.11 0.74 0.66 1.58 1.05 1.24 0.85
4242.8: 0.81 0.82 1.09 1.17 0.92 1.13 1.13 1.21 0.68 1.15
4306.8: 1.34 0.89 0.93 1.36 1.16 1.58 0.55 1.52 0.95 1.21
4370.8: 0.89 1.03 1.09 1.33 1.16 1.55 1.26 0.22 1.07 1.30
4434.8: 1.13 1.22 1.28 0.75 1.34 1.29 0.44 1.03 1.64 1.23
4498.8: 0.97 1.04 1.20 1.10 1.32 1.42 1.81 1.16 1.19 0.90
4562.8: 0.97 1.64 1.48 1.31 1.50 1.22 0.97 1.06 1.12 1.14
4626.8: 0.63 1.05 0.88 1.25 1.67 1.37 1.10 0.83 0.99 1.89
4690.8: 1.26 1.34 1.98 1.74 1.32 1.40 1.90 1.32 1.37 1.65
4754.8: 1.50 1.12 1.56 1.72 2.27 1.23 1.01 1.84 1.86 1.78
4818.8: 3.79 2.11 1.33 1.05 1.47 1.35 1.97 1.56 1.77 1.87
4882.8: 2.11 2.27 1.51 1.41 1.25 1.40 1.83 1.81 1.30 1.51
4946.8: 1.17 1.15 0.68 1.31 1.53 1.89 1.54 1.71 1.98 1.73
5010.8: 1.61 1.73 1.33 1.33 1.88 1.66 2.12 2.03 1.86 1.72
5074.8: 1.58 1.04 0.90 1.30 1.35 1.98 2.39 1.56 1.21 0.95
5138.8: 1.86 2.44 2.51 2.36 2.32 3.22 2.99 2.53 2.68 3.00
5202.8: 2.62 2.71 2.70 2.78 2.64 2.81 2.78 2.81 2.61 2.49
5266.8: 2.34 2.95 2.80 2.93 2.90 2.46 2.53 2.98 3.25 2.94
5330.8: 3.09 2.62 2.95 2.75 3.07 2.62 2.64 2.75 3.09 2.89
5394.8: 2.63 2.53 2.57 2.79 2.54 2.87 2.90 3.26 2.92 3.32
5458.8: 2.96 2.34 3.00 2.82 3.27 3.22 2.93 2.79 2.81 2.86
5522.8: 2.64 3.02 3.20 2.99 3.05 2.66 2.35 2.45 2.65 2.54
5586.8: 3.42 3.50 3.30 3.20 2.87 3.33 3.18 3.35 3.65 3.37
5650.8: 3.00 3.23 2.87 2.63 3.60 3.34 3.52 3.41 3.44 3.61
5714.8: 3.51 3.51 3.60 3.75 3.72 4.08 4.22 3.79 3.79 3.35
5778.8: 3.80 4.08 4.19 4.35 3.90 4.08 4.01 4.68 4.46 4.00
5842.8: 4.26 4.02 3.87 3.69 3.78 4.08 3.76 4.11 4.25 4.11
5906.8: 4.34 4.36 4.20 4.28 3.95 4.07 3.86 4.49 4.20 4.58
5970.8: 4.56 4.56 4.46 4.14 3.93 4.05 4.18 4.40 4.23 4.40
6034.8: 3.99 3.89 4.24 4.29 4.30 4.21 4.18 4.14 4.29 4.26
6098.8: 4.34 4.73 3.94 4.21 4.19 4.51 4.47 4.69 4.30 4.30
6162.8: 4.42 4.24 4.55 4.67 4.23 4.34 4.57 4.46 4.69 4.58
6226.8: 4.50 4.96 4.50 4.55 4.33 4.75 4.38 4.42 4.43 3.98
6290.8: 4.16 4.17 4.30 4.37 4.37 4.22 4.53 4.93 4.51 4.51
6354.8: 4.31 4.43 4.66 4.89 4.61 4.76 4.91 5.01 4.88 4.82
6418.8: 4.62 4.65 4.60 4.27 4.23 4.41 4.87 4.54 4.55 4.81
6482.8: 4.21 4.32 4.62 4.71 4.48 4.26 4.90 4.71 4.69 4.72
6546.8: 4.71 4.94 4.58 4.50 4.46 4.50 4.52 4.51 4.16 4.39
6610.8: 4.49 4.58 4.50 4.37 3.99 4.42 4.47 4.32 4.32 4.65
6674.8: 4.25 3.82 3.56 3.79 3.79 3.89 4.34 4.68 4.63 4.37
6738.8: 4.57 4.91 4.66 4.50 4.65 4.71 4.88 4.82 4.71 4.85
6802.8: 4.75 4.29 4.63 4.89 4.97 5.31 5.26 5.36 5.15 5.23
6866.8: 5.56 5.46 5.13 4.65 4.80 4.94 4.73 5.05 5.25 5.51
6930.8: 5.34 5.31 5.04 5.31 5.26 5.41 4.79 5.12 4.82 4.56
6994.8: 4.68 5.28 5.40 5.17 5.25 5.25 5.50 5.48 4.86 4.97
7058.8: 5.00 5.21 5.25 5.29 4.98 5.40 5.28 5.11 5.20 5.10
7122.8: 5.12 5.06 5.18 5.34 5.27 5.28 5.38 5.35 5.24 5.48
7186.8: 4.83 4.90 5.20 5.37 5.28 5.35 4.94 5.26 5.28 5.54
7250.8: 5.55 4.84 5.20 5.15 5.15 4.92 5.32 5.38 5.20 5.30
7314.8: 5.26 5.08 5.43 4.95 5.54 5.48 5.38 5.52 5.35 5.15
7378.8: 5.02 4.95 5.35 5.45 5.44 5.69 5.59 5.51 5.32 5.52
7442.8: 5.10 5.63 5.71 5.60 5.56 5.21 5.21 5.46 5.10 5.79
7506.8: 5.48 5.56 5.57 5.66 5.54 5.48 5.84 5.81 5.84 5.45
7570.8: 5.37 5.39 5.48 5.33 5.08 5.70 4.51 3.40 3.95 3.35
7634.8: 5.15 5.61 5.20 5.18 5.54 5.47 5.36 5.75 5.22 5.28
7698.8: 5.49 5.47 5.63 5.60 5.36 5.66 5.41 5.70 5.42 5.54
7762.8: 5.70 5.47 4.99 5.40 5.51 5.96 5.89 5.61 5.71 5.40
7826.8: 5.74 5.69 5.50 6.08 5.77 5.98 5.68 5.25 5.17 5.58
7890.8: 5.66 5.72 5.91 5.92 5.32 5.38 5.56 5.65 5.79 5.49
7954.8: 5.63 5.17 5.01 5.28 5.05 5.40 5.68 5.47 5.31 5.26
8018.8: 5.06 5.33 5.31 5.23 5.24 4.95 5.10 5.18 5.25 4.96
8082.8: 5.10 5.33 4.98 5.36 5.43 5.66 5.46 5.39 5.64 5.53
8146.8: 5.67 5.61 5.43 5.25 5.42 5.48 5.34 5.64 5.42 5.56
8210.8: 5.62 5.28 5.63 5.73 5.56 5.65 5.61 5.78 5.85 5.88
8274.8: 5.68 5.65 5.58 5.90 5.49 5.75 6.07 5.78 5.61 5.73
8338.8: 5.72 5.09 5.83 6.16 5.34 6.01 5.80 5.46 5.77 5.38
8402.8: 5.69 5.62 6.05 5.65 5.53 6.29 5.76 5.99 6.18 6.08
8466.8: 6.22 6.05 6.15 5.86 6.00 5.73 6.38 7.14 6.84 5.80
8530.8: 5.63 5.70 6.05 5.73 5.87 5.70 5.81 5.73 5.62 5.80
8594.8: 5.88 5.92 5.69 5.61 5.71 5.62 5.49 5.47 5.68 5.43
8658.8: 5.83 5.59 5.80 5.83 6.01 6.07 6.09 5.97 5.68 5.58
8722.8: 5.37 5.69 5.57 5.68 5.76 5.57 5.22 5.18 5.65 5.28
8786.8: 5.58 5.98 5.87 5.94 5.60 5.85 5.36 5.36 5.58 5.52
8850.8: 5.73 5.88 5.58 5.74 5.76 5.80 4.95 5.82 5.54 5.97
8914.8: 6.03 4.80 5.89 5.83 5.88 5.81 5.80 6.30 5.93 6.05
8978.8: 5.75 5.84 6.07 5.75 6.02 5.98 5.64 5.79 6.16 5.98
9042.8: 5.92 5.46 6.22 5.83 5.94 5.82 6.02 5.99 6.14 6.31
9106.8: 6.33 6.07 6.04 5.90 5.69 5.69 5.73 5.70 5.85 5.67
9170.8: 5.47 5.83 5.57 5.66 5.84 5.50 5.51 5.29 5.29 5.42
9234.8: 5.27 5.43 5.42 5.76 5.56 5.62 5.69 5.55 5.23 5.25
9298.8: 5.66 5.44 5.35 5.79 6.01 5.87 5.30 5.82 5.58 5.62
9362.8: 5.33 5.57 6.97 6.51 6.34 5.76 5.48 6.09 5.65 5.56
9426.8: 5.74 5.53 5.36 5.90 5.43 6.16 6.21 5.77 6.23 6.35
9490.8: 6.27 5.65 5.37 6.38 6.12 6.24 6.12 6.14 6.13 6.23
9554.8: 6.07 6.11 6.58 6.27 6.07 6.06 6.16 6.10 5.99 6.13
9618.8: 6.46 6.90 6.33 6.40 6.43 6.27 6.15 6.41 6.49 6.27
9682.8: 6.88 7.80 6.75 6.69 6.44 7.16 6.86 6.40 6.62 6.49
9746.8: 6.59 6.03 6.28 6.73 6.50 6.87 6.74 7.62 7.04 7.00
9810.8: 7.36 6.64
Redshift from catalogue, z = 0.293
